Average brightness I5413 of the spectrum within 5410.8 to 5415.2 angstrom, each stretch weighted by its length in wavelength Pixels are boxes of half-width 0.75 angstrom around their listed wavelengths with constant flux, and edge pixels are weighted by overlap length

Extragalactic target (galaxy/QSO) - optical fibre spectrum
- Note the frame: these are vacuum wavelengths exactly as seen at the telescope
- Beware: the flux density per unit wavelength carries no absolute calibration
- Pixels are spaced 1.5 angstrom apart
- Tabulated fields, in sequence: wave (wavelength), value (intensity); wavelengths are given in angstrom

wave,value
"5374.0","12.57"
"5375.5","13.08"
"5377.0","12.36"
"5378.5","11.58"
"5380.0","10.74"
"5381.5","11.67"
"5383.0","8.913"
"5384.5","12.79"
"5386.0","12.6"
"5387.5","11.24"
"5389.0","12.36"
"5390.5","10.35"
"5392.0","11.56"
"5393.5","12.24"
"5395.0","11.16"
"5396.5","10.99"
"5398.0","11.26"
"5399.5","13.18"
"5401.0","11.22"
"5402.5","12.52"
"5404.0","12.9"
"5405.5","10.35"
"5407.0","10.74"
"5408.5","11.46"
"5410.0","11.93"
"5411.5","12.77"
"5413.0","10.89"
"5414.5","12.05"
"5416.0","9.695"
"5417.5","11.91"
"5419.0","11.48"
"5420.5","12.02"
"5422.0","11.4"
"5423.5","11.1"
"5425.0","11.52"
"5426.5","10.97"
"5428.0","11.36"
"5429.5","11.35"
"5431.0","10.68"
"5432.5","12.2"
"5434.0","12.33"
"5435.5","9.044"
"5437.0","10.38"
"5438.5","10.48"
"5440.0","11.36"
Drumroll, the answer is 11.9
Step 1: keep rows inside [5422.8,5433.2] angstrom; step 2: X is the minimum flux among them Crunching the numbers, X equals 10.68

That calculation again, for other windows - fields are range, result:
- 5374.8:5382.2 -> 10.74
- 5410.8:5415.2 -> 10.89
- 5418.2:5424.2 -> 11.1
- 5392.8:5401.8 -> 10.99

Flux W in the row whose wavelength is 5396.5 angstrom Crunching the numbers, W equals 10.99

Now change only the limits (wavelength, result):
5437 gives 10.38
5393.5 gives 12.24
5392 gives 11.56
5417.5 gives 11.91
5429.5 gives 11.35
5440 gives 11.36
